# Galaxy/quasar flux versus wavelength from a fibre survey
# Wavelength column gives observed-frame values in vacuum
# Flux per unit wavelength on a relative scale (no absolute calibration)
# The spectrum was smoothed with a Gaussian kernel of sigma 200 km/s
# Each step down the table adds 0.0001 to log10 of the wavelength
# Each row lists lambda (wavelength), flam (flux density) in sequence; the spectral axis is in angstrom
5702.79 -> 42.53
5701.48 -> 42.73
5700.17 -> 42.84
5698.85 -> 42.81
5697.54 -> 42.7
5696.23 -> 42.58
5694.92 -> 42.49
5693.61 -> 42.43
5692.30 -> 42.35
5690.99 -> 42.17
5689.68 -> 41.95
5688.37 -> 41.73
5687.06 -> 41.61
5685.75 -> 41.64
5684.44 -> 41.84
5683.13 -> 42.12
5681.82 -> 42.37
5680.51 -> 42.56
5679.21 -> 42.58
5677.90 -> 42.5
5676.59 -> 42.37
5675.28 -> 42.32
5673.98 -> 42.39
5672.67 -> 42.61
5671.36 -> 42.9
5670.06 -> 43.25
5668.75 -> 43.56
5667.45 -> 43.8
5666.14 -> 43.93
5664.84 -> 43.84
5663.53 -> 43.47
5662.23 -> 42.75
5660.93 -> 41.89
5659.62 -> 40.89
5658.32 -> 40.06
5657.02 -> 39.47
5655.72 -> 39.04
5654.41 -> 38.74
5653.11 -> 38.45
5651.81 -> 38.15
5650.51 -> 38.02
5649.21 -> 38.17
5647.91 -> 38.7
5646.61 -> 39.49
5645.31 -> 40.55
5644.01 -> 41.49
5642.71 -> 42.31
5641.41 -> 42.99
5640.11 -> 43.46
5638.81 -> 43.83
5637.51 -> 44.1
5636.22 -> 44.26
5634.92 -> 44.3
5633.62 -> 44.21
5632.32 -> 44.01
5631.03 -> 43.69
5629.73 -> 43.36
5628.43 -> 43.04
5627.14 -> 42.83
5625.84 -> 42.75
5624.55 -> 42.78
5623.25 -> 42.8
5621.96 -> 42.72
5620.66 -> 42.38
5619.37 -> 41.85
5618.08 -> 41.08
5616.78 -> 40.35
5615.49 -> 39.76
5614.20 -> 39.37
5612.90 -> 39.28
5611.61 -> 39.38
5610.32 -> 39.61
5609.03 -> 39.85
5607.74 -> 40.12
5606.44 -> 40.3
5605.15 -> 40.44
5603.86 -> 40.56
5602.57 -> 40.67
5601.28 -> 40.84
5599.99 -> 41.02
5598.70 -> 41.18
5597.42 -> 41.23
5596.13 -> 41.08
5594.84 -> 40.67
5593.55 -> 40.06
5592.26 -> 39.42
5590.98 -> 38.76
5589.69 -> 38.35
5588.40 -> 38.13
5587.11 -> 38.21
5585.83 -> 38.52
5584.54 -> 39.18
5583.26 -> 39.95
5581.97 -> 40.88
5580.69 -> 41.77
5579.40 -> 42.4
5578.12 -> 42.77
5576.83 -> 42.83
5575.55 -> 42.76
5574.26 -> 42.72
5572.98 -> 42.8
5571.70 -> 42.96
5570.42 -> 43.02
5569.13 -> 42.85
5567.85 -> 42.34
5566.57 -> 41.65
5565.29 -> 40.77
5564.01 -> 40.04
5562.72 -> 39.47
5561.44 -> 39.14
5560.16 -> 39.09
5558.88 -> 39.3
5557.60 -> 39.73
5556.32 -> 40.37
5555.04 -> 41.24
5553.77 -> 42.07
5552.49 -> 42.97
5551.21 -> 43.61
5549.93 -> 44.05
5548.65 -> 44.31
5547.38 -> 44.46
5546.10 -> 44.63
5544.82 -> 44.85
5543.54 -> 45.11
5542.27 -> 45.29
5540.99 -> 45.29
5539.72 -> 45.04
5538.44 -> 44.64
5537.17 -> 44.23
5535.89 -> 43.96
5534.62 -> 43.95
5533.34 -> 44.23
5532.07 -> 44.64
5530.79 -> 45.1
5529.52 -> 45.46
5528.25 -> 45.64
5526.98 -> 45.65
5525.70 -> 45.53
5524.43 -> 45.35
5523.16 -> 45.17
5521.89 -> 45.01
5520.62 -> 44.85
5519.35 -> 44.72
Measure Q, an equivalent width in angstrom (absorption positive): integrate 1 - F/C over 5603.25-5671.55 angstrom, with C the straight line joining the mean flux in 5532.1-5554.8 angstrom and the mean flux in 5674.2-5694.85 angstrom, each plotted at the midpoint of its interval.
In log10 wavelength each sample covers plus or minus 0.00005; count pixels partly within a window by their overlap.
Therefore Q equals 2.1 angstrom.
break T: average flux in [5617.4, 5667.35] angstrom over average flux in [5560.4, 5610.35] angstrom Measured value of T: 1.0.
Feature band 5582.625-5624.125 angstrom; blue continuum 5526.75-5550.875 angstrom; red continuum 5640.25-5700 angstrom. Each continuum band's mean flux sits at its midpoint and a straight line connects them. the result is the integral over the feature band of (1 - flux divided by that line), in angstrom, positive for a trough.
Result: 2.87 angstrom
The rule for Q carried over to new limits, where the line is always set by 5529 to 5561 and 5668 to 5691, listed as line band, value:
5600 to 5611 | 0.7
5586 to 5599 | 1.0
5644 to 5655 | 0.9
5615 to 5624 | 0.3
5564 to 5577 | 0.3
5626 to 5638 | -0.3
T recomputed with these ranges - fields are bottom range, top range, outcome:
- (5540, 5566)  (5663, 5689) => 1.01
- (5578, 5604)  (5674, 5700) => 1.05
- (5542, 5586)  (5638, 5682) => 0.99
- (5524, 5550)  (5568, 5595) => 0.91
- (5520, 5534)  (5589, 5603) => 0.89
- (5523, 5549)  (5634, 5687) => 0.93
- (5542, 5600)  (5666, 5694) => 1.02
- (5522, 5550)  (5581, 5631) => 0.91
